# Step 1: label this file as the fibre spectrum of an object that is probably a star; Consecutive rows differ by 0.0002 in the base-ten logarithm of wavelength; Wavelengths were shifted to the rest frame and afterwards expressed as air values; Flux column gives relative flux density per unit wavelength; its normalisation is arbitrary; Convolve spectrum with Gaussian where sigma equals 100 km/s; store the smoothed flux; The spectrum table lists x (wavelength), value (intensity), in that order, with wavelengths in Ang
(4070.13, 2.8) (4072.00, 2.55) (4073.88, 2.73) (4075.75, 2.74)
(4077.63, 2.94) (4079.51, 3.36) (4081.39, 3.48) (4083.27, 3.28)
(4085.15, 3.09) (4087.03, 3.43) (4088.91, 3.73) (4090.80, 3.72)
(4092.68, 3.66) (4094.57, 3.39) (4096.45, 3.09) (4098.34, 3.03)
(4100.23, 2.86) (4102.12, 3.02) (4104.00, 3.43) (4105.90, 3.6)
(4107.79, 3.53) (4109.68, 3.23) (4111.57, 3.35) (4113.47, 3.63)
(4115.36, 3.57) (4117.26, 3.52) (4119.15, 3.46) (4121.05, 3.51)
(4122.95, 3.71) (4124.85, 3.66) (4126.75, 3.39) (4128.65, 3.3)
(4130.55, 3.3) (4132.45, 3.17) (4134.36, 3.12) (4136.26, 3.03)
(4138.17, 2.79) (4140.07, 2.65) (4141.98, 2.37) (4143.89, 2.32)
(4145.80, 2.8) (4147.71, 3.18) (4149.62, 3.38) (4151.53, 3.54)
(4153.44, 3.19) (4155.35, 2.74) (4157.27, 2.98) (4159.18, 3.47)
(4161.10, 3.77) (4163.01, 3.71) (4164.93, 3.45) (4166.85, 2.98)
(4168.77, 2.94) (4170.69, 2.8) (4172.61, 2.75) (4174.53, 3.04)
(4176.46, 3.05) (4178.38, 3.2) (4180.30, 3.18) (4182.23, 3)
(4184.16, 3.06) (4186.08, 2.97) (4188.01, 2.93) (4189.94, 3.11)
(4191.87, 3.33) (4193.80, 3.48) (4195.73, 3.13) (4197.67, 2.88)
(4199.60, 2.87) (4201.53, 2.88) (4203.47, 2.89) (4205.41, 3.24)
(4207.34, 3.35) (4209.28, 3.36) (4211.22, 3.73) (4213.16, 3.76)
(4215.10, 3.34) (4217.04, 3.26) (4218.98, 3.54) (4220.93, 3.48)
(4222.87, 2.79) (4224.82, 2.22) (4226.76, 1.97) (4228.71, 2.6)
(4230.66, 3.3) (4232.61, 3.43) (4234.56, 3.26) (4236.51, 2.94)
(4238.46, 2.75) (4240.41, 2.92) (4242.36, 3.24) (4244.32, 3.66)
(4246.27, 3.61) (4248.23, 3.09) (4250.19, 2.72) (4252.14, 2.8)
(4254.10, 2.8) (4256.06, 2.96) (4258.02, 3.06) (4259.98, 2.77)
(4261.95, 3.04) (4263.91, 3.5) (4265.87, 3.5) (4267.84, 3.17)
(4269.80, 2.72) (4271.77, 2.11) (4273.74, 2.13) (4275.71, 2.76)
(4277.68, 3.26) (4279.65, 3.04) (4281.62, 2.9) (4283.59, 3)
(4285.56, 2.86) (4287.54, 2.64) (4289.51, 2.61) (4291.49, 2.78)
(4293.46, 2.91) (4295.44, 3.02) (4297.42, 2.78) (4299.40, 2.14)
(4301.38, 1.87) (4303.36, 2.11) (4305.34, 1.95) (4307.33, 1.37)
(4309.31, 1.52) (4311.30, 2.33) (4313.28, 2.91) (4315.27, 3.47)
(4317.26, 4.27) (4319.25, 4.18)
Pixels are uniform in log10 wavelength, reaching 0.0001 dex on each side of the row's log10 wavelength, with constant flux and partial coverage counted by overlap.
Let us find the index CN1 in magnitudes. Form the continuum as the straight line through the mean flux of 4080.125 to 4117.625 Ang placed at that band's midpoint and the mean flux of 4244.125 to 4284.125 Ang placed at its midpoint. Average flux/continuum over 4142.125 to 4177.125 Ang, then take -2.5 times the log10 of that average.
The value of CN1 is 0.04 mag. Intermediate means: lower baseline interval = 3.38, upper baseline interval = 2.97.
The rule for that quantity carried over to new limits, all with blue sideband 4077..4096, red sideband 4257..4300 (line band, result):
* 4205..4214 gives -0.15 mag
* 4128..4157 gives 0.09 mag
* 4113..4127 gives -0.08 mag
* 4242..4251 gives -0.11 mag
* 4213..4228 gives 0.01 mag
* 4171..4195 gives 0.02 mag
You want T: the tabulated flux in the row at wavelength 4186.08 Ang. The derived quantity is 2.97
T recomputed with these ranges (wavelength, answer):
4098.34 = 3.03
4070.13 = 2.8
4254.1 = 2.8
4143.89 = 2.32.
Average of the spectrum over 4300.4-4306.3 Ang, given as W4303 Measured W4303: 1.98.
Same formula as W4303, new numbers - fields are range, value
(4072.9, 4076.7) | 2.73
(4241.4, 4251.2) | 3.26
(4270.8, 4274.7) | 2.12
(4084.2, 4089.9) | 3.42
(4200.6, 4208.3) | 3.09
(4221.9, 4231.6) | 2.57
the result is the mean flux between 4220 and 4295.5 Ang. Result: 2.93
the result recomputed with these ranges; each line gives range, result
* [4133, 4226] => 3.1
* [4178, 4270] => 3.1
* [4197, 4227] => 3.13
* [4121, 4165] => 3.18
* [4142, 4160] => 3.03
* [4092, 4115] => 3.32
